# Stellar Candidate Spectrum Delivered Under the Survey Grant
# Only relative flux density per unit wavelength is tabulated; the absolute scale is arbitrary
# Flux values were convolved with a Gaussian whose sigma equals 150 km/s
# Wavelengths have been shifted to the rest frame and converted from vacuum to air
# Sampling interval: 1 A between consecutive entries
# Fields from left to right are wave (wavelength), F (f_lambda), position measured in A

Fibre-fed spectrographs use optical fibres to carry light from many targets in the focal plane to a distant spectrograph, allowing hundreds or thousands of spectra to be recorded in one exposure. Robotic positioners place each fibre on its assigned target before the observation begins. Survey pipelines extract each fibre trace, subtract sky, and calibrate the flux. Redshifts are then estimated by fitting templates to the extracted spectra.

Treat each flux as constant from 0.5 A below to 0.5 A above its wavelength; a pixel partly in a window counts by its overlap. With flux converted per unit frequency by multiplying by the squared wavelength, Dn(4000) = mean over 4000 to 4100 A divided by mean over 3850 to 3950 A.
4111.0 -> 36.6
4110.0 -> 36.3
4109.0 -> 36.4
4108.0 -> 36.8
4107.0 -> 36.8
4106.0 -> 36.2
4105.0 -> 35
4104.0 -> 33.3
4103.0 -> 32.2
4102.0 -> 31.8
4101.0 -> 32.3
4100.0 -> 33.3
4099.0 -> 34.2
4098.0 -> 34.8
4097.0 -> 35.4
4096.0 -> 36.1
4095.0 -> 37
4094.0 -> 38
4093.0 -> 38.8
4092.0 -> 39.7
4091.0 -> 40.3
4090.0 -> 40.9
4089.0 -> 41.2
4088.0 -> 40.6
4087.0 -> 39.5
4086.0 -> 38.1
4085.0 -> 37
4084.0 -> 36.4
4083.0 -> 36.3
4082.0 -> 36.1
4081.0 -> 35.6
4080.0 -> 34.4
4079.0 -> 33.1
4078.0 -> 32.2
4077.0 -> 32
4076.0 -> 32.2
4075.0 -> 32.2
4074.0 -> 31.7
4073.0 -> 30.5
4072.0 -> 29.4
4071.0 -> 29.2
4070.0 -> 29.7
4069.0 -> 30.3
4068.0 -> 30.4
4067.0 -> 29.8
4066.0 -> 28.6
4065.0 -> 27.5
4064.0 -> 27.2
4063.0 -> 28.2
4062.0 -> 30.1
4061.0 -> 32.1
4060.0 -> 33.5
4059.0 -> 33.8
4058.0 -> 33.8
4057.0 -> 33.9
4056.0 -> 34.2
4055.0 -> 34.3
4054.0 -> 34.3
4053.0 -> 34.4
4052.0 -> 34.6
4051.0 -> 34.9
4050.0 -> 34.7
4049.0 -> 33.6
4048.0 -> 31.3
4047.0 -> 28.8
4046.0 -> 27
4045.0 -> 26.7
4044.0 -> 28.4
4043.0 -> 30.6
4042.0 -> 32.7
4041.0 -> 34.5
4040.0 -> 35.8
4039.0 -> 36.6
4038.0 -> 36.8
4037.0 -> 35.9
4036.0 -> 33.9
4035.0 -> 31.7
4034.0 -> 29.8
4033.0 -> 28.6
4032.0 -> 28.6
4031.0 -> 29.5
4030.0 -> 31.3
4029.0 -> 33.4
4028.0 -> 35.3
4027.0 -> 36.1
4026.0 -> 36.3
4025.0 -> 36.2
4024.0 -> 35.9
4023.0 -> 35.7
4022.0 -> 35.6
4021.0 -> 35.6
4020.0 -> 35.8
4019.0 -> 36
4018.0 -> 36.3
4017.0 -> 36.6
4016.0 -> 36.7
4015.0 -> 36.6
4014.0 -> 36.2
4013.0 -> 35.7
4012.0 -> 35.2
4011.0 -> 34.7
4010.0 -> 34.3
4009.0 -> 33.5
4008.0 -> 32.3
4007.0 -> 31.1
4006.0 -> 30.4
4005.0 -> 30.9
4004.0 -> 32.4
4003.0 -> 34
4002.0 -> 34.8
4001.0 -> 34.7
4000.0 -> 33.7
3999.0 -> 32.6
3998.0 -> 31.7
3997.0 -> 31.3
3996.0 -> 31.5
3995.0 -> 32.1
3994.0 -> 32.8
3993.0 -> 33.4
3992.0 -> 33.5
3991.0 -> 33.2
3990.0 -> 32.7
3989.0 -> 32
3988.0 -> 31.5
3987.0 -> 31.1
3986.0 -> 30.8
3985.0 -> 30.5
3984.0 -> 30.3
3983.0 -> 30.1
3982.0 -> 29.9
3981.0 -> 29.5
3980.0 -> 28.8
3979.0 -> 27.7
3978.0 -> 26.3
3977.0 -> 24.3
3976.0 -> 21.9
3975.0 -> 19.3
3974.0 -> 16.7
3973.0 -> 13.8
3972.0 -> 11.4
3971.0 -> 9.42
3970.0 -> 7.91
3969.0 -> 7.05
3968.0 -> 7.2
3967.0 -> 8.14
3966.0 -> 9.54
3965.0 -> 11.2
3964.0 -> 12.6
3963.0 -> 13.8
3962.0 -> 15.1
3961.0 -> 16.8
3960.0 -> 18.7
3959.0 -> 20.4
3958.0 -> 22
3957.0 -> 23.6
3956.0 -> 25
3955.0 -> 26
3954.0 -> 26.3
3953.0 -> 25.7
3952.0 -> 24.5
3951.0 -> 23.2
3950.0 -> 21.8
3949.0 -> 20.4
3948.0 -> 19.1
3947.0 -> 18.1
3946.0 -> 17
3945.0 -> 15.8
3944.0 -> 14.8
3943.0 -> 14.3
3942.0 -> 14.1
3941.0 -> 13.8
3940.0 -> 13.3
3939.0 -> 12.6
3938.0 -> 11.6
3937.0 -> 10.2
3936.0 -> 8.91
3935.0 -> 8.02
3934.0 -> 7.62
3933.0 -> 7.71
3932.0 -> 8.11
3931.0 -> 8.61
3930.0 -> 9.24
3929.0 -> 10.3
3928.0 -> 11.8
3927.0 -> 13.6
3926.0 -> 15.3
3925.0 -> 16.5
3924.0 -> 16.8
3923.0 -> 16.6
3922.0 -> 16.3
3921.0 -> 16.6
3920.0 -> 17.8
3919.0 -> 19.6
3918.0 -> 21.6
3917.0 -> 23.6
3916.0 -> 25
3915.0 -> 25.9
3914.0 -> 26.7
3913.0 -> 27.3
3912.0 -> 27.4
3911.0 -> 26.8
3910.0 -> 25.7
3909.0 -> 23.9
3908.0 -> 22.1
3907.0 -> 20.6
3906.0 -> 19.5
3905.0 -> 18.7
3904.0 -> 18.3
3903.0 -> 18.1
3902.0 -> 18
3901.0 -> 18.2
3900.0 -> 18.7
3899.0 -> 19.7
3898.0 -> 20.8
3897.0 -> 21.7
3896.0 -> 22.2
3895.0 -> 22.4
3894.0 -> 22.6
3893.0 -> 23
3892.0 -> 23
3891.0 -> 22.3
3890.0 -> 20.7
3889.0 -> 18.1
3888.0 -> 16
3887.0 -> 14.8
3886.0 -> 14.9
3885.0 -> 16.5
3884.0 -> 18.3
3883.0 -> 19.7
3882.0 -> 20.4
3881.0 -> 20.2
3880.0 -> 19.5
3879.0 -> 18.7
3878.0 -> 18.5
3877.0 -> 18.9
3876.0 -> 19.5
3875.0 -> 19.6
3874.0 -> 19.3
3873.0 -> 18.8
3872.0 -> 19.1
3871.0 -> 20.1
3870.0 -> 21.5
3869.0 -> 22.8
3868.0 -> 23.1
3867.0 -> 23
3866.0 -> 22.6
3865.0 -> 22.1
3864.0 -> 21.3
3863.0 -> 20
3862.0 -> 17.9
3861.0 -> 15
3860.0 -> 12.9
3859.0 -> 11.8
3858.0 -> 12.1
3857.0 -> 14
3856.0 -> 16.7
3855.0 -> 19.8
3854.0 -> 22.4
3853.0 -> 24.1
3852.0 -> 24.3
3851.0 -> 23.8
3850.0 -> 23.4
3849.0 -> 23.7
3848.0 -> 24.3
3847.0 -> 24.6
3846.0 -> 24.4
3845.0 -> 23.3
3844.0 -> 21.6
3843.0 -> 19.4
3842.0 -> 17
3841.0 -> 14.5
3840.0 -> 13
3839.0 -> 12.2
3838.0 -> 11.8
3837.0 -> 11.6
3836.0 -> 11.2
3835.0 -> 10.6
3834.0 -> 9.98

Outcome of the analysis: 1.99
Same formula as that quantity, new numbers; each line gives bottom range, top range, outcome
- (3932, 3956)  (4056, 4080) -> 2.02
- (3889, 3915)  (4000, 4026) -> 1.67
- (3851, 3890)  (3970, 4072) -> 1.78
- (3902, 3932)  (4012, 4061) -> 1.87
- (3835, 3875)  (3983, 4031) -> 1.91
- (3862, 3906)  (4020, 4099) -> 1.85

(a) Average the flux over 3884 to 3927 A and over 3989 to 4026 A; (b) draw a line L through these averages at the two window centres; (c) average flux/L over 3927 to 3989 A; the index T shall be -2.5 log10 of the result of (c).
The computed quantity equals 0.482 mag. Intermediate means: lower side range 20.4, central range 17.9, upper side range 34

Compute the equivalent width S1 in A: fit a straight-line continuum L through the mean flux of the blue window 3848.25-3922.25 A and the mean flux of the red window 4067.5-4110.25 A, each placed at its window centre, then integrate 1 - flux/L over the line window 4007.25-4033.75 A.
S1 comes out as -3.9 A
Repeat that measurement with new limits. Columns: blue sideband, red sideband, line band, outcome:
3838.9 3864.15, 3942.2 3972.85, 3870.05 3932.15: -4.1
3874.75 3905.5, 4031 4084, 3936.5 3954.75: 4.6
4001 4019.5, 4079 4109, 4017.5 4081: 5.0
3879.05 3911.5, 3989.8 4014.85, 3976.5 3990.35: 0.6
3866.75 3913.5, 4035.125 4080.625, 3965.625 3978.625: 5.9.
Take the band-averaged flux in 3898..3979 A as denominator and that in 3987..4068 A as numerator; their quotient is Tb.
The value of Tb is 1.90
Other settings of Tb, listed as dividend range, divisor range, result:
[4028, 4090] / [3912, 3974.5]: 2.04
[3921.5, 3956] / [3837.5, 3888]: 0.80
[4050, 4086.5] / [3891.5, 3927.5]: 1.56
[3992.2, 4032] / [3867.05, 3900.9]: 1.71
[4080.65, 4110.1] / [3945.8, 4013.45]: 1.45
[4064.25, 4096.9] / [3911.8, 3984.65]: 1.96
